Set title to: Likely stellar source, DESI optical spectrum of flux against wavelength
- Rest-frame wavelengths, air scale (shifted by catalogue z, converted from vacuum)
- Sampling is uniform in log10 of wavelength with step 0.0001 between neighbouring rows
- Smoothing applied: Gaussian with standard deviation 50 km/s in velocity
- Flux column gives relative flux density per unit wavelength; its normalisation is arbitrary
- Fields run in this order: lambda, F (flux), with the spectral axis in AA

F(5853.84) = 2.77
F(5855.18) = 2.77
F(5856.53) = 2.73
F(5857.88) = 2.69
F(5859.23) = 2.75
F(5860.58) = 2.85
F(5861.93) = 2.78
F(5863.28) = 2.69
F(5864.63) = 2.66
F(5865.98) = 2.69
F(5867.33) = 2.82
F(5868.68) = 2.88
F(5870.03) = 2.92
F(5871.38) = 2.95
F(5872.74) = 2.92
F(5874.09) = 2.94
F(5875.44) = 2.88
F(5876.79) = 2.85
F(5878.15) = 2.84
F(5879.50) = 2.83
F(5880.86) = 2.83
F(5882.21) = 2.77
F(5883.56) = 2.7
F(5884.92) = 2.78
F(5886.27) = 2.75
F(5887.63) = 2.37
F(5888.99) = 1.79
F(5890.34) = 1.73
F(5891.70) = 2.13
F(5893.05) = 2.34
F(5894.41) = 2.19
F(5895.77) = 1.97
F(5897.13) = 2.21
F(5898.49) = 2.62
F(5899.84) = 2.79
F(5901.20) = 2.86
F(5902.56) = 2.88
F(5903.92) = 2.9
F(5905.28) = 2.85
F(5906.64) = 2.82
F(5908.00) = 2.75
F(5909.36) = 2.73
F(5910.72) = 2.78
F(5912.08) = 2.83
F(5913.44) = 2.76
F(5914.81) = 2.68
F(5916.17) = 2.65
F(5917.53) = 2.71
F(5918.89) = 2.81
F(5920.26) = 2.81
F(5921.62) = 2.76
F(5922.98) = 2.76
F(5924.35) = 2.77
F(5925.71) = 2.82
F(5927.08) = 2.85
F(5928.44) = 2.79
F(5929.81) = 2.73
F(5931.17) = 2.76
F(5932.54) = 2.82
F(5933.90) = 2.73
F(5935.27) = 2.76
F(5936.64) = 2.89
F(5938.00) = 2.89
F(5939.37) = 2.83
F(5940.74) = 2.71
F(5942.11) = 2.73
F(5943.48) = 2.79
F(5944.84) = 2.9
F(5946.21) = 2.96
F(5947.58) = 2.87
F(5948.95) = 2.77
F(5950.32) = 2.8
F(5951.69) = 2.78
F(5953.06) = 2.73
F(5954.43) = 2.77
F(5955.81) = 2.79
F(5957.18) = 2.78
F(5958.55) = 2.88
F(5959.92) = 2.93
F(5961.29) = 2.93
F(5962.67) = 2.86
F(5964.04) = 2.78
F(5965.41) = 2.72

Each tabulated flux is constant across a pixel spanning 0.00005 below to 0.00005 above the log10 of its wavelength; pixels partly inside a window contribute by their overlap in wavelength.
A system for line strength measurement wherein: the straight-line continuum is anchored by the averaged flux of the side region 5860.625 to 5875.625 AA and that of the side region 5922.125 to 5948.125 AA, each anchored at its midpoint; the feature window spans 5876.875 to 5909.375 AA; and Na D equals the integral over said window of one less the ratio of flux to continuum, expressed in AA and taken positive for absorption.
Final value 3.0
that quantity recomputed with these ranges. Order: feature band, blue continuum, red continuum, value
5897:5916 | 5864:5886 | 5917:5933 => 0.3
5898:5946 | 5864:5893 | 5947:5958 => -1.0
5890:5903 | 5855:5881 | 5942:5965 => 2.0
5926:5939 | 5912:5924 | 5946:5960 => -0.1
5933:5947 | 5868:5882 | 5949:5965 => 0.1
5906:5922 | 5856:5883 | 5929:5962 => 0.3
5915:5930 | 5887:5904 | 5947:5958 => -1.2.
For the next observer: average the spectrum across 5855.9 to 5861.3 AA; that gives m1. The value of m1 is 2.75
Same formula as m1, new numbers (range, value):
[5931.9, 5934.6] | 2.78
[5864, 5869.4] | 2.77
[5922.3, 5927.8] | 2.8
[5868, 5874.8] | 2.92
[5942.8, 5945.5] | 2.85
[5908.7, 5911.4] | 2.76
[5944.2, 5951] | 2.86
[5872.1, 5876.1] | 2.92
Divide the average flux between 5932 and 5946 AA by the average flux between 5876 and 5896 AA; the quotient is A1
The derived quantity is 1.1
